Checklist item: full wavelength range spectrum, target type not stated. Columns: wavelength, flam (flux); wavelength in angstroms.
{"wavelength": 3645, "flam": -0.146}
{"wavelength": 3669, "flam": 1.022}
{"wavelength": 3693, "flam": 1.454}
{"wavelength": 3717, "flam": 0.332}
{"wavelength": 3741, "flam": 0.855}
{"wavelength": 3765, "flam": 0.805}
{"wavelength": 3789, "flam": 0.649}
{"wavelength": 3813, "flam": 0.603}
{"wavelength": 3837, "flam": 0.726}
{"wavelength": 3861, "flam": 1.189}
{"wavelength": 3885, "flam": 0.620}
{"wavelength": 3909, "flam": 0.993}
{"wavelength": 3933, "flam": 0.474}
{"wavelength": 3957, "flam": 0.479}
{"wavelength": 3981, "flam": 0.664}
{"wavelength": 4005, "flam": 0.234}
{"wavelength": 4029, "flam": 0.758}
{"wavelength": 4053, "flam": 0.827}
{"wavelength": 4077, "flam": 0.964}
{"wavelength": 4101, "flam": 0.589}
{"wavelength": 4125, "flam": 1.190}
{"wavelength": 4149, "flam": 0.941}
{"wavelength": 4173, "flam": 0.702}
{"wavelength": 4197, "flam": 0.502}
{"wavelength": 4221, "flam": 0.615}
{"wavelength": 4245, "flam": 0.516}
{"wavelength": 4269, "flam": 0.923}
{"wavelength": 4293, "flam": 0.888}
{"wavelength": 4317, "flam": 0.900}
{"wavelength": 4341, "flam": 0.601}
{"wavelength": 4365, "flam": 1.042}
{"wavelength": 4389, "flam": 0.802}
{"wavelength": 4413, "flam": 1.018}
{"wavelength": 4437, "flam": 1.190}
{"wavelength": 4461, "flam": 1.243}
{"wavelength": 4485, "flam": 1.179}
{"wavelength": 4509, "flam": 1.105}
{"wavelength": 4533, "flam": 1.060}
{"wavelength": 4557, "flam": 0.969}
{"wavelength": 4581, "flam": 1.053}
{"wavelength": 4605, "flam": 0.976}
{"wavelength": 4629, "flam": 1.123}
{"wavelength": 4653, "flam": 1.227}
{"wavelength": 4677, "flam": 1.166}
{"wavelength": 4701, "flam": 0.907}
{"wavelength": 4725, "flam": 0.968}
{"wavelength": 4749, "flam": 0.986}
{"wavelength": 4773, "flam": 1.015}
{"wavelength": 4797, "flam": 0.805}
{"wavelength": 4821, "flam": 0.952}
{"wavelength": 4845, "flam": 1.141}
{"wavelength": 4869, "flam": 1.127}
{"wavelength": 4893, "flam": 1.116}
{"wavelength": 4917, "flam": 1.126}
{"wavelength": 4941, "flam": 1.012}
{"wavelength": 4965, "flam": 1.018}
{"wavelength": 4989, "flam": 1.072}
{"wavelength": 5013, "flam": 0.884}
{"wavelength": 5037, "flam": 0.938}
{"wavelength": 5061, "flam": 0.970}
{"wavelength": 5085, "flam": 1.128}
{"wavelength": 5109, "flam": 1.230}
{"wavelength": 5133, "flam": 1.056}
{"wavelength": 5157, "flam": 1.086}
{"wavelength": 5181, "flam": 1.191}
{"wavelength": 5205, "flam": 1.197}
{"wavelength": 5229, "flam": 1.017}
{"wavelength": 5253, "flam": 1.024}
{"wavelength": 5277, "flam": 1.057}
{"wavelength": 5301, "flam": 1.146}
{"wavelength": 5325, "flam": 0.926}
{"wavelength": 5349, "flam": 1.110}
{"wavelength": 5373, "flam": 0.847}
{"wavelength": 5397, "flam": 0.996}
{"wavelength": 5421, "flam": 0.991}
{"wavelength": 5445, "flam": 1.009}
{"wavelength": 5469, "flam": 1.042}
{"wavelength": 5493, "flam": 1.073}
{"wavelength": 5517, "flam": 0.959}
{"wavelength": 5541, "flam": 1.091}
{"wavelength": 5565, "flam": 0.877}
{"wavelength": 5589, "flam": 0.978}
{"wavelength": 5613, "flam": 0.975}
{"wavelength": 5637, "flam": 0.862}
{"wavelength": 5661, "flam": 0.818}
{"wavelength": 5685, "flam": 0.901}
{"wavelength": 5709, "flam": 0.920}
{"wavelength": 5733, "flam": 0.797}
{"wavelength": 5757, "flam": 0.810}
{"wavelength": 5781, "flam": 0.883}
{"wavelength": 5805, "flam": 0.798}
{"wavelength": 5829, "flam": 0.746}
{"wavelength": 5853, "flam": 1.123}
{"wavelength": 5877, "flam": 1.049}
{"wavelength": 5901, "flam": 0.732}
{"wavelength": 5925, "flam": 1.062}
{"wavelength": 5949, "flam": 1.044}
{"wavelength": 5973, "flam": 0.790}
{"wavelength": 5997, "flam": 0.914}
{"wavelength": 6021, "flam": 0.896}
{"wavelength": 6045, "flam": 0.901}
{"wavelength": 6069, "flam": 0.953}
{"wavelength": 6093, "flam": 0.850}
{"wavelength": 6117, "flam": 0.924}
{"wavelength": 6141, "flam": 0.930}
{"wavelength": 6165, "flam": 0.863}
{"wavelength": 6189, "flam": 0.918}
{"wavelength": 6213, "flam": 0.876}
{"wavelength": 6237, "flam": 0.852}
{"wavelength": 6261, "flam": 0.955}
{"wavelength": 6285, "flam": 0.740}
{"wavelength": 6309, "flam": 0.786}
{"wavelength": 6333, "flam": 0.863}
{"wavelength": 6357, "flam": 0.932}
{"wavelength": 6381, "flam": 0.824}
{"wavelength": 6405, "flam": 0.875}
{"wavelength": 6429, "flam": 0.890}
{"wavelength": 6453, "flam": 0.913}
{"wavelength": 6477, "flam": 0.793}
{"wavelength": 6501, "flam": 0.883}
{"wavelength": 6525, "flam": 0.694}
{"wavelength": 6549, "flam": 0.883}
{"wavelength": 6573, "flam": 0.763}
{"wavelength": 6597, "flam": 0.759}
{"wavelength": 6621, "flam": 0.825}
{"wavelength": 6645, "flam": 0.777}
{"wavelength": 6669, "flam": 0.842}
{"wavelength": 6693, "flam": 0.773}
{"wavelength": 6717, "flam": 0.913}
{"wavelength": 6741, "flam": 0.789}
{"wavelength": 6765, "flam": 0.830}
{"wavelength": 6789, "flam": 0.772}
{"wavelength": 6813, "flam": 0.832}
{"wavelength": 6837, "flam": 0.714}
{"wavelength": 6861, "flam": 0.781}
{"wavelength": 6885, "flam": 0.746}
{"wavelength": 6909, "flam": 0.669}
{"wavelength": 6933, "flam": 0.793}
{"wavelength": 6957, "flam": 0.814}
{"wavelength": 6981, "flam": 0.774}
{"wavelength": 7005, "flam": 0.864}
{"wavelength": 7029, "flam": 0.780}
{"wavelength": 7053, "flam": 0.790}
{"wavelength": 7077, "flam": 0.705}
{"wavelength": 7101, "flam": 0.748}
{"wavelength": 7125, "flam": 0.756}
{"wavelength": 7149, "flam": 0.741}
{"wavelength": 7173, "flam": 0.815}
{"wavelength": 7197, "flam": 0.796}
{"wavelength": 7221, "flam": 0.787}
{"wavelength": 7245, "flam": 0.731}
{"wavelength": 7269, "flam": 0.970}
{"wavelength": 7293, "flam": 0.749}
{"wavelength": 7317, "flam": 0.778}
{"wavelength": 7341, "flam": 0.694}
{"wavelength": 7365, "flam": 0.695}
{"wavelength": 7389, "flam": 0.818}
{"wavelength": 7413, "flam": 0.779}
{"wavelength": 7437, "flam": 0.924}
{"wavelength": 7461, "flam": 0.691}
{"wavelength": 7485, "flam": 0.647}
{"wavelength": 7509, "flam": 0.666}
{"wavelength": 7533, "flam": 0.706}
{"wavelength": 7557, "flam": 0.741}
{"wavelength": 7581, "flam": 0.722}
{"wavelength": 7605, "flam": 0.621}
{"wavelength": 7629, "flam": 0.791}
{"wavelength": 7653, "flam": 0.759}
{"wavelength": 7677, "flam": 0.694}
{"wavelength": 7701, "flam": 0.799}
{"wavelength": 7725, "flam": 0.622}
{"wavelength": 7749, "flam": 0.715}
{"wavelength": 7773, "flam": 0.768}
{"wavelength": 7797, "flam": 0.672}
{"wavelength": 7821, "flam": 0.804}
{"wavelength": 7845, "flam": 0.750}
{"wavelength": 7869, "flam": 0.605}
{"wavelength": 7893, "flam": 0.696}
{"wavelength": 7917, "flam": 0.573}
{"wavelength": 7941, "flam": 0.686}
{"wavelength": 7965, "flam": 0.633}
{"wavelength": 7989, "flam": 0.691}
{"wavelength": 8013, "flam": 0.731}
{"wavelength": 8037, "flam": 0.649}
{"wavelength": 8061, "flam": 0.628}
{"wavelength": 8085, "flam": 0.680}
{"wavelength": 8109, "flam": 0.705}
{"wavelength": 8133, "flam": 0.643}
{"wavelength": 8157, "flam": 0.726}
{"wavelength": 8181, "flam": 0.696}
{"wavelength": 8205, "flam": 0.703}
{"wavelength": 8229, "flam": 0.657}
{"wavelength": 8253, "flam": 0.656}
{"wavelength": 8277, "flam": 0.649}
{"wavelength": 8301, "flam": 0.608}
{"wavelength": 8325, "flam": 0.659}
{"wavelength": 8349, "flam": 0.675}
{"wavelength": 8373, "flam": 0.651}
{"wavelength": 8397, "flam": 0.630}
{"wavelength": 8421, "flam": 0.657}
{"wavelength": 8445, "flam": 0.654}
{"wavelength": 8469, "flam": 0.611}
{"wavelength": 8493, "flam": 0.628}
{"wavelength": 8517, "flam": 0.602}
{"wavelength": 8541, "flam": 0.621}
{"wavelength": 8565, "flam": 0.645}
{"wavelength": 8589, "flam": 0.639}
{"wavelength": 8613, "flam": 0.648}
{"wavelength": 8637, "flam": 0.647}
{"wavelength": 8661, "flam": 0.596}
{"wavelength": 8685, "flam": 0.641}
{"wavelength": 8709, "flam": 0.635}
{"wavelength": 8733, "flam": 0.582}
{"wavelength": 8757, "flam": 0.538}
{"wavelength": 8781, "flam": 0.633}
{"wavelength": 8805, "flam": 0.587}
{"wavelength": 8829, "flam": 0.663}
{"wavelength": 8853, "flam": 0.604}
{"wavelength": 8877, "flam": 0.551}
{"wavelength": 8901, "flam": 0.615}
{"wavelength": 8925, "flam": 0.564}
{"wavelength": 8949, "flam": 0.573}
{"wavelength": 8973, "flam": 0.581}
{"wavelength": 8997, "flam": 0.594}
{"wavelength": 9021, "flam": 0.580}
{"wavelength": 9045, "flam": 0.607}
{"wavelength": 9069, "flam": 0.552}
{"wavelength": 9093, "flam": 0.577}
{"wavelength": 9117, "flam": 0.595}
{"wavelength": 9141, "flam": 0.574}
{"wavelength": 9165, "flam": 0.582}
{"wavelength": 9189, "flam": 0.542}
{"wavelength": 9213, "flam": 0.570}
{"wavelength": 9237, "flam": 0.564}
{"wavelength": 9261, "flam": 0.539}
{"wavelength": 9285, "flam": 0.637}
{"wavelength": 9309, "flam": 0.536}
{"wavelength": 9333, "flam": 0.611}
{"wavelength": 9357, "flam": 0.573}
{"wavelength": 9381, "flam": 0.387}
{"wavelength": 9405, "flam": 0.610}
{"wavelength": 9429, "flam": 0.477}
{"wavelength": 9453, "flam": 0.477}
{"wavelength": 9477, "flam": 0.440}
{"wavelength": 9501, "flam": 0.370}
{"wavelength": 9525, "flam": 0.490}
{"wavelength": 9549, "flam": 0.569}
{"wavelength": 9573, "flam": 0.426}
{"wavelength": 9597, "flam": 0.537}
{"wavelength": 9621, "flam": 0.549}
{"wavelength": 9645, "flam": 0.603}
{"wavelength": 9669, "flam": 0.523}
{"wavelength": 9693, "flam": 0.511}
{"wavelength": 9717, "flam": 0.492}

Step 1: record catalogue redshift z 0.106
